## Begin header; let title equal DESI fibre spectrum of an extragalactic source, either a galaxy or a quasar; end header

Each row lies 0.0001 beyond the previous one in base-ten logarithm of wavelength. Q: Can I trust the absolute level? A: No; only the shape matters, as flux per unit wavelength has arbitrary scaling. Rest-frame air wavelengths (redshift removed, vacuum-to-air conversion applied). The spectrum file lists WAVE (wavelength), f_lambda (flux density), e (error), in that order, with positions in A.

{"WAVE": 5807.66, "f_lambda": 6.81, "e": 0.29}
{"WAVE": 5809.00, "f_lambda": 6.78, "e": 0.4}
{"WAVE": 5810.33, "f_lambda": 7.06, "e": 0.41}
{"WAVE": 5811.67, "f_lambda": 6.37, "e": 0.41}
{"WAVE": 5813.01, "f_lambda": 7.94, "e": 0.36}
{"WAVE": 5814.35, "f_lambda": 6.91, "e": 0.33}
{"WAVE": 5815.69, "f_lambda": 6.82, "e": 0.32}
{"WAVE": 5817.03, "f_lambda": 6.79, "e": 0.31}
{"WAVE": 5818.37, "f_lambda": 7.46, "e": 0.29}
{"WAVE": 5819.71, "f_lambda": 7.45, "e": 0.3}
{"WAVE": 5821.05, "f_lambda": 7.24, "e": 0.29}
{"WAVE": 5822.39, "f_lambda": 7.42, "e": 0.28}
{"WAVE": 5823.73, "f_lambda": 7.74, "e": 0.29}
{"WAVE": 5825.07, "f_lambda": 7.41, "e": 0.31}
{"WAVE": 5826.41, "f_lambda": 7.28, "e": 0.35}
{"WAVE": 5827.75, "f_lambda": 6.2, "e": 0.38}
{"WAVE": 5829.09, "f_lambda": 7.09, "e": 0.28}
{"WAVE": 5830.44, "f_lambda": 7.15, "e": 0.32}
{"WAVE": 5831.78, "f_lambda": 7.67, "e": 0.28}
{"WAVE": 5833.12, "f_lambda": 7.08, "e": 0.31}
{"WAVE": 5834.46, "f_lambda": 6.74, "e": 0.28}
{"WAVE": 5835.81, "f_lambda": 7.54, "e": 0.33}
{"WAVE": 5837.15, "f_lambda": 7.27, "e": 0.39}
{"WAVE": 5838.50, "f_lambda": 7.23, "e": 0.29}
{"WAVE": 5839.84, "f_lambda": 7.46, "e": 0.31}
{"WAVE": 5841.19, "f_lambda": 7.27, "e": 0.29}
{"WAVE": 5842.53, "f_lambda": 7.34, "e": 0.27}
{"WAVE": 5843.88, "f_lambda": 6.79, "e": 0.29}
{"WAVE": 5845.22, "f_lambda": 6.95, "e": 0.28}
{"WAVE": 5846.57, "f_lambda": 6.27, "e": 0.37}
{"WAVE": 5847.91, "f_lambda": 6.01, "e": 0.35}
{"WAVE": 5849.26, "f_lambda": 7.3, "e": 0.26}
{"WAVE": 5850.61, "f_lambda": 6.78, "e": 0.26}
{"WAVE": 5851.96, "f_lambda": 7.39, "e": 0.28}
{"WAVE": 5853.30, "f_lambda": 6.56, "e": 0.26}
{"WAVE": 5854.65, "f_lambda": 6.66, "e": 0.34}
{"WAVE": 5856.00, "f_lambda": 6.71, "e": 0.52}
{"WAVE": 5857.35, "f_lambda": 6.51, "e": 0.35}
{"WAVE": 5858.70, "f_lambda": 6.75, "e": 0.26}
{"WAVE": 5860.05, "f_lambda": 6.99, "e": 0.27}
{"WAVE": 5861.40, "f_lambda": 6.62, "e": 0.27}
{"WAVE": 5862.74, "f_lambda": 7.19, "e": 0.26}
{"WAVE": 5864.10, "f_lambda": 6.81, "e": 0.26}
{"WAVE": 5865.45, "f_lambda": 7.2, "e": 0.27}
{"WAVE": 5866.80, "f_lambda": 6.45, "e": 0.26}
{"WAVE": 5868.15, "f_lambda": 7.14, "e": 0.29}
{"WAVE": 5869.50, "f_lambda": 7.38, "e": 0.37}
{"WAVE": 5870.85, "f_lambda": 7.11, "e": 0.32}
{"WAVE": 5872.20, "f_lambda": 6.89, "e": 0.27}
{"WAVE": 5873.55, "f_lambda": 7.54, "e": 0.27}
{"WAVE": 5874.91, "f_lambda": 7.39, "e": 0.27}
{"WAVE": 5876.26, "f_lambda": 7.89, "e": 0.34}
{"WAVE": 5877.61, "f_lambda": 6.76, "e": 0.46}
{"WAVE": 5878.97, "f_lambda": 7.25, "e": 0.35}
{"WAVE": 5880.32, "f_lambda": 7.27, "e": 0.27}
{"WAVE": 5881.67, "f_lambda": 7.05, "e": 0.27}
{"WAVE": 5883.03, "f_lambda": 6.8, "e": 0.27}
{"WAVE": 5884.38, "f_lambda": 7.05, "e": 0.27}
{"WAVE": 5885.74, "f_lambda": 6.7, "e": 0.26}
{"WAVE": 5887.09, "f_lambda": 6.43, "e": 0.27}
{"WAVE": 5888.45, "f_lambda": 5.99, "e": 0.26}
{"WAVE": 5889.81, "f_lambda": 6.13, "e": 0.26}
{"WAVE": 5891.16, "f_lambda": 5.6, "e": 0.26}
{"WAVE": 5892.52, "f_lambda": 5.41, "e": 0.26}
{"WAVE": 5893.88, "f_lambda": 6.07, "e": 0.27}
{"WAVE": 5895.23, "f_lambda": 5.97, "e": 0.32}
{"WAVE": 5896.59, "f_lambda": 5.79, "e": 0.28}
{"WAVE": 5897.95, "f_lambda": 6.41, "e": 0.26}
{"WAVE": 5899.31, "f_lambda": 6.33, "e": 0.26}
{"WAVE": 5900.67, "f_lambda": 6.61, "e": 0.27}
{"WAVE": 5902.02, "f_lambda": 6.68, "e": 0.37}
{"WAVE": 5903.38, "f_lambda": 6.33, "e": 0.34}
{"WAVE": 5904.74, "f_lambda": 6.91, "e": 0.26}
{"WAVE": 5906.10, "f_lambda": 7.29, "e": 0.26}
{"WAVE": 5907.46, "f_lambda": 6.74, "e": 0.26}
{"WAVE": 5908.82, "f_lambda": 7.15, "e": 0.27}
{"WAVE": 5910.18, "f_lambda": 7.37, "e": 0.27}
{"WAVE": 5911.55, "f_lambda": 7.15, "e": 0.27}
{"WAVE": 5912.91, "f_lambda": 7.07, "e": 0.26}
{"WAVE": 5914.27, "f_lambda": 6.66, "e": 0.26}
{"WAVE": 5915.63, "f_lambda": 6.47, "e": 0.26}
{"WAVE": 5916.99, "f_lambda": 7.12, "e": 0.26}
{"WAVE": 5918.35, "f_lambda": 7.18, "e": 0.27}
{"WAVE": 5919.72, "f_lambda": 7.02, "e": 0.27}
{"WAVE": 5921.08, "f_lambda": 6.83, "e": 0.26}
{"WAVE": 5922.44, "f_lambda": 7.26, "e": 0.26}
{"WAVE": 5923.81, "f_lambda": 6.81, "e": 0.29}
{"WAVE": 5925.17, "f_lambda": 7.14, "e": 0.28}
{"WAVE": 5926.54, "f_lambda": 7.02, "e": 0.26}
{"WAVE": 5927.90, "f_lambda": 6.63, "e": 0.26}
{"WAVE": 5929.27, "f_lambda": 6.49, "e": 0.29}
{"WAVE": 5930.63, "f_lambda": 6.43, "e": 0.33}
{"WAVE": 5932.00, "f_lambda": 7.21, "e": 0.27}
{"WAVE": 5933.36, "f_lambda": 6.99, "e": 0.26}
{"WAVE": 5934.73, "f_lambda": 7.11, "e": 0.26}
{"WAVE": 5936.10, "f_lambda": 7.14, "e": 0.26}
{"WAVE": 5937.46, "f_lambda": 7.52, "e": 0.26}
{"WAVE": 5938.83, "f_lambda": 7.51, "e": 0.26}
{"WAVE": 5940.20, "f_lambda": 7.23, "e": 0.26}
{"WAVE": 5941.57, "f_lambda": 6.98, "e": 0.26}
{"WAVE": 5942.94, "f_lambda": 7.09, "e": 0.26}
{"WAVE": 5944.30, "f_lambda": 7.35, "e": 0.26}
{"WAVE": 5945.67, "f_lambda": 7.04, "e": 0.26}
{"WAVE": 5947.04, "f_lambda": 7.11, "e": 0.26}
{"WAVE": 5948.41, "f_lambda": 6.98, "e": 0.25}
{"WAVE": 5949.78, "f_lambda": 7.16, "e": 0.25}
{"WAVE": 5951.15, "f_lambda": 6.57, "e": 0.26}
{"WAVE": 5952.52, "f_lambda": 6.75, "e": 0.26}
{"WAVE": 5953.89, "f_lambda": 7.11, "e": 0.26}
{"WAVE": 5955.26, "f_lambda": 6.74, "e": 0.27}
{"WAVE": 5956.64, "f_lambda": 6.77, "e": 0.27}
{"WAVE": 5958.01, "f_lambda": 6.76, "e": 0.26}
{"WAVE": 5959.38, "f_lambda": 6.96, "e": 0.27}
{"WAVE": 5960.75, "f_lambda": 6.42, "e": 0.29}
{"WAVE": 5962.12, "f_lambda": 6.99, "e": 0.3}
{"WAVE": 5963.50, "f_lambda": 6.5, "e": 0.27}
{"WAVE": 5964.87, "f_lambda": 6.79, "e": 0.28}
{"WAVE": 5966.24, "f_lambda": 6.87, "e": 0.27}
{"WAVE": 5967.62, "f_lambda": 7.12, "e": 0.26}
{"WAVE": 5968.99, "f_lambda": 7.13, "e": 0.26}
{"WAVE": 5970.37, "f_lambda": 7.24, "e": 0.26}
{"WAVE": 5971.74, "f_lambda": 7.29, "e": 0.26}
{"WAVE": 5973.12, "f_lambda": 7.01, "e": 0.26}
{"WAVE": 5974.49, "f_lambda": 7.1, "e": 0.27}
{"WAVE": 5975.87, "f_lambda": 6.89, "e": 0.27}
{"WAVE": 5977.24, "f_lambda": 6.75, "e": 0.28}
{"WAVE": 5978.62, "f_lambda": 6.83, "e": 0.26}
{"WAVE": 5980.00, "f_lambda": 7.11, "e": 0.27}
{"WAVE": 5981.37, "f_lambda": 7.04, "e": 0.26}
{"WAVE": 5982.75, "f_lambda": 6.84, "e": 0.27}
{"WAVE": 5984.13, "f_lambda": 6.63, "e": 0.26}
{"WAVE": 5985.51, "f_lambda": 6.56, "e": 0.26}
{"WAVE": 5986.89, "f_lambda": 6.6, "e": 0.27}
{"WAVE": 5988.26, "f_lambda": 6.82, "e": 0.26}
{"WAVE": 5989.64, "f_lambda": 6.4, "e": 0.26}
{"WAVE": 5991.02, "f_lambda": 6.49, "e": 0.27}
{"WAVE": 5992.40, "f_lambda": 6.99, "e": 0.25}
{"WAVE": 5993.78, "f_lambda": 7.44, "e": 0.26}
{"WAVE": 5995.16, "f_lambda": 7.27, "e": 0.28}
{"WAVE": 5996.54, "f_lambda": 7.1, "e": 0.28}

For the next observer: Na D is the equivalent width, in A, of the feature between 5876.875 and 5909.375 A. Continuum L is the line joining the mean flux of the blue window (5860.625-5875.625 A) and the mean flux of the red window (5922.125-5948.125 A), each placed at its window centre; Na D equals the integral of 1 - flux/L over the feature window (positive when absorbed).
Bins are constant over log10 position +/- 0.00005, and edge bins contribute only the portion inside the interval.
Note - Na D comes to 2.5 A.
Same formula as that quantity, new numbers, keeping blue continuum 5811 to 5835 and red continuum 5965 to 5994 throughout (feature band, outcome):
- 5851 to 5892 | 1.22 A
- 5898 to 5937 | 0.60 A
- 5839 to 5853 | 0.34 A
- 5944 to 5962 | 0.13 A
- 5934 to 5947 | -0.46 A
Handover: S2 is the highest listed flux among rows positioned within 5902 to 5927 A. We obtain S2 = 7.37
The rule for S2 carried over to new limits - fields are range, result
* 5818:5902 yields 7.89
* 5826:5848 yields 7.67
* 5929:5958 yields 7.52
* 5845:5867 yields 7.39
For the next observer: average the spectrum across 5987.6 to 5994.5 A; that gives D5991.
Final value 6.83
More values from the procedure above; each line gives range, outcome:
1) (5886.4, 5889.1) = 6.22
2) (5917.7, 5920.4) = 7.08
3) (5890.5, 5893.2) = 5.49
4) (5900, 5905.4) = 6.64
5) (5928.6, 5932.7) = 6.72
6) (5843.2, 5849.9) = 6.66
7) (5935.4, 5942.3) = 7.27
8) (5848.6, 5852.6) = 7.14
